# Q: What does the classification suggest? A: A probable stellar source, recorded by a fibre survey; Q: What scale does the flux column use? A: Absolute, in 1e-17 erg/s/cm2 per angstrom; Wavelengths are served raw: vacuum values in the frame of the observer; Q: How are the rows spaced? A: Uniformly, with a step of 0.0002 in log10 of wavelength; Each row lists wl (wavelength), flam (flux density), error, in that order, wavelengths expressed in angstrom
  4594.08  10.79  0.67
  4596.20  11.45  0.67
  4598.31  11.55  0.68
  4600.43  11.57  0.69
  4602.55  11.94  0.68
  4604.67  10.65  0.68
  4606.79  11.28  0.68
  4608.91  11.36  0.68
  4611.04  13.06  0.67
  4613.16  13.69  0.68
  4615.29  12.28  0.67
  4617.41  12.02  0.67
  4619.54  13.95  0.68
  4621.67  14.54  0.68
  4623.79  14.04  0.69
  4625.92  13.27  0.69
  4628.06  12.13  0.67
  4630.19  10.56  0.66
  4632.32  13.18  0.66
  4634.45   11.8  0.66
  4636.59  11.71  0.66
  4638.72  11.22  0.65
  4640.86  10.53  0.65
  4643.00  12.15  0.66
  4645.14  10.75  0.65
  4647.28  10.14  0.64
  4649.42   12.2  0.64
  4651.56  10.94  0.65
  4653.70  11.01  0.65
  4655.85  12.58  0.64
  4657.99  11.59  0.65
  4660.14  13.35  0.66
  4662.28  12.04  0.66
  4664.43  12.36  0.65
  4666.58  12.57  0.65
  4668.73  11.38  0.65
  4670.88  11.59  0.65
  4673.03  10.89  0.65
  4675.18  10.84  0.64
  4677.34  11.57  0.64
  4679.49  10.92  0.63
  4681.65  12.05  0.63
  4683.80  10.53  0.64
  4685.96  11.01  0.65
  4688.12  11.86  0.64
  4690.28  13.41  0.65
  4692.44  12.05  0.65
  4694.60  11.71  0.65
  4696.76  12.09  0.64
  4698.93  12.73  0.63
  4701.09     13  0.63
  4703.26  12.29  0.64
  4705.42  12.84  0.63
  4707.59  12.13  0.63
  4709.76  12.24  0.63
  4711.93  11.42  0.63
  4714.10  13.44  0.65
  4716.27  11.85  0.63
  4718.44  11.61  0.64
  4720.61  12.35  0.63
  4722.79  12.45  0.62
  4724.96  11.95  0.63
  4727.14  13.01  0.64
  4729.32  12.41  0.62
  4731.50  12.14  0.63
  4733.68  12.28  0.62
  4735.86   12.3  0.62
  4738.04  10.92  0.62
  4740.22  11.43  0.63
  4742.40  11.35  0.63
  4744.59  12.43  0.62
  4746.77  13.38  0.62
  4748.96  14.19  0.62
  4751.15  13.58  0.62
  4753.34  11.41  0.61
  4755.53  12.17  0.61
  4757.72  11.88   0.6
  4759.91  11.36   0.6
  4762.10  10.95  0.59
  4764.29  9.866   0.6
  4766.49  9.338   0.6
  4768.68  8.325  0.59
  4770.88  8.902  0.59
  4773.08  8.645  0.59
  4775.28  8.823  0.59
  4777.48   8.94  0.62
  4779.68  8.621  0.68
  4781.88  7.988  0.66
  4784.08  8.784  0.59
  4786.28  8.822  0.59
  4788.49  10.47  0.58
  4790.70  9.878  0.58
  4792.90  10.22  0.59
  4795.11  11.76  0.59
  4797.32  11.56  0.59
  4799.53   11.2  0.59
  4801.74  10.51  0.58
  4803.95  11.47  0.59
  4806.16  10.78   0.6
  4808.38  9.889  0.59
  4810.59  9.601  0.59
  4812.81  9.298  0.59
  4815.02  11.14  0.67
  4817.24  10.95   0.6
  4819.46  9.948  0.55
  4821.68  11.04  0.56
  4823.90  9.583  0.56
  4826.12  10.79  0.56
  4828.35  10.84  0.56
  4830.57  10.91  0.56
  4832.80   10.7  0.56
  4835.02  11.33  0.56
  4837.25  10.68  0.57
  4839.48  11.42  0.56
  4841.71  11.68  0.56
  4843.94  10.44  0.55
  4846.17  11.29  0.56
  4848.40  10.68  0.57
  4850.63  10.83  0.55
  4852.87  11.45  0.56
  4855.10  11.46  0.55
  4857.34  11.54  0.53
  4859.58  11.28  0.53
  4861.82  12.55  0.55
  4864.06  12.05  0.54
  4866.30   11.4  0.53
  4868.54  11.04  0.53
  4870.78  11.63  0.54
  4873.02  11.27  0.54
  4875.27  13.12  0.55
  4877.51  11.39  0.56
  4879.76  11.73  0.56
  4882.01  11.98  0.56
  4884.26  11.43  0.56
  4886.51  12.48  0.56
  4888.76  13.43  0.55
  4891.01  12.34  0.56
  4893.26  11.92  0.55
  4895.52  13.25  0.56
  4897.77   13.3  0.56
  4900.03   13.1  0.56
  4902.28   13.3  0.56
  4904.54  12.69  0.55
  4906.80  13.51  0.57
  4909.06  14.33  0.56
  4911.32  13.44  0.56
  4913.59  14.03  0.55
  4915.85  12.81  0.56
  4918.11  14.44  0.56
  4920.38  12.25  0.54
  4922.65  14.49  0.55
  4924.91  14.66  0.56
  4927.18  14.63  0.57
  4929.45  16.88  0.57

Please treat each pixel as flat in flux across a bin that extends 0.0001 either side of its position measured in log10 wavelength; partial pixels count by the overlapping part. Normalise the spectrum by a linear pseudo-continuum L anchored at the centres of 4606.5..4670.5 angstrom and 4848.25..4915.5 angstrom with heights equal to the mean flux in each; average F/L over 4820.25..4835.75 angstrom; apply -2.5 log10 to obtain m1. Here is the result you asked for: 0.15 mag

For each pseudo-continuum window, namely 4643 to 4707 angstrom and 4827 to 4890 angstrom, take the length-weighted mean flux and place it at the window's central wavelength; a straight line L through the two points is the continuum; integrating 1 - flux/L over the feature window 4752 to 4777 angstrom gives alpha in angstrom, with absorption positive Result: 3.2 angstrom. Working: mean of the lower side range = 11.8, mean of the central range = 10.2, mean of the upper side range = 11.5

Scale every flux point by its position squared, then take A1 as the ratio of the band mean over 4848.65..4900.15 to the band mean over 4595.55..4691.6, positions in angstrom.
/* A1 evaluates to 1.1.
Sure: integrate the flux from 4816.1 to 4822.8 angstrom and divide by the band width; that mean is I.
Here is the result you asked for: 10.6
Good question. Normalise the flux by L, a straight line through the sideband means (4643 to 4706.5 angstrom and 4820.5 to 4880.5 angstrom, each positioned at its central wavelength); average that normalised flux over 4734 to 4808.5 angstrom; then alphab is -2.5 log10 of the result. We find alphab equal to 0.08 mag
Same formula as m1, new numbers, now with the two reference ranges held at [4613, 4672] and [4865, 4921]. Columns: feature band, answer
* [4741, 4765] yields 0.02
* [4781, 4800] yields 0.23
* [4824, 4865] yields 0.12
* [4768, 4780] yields 0.38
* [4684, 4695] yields 0.03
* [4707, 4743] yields 0.02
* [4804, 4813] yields 0.22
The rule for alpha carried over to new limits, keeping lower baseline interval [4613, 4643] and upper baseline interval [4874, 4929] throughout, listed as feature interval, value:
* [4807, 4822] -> 3.1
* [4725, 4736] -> 0.3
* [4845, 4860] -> 2.1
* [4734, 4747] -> 0.9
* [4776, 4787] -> 3.6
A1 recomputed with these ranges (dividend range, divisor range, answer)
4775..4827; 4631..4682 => 0.92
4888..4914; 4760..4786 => 1.53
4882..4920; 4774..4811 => 1.37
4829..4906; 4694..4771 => 1.05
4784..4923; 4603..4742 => 1.04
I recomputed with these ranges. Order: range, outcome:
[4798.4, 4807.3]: 11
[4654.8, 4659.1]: 12.1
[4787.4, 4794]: 10.2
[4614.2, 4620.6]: 12.7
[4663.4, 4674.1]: 11.8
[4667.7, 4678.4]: 11.3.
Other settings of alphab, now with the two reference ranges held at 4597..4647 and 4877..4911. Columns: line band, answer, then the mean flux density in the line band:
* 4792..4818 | 0.171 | 10.7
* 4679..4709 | 0.018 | 12.1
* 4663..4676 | 0.053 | 11.6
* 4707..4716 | 0.003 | 12.3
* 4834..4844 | 0.130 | 11.2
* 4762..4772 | 0.312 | 9.33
